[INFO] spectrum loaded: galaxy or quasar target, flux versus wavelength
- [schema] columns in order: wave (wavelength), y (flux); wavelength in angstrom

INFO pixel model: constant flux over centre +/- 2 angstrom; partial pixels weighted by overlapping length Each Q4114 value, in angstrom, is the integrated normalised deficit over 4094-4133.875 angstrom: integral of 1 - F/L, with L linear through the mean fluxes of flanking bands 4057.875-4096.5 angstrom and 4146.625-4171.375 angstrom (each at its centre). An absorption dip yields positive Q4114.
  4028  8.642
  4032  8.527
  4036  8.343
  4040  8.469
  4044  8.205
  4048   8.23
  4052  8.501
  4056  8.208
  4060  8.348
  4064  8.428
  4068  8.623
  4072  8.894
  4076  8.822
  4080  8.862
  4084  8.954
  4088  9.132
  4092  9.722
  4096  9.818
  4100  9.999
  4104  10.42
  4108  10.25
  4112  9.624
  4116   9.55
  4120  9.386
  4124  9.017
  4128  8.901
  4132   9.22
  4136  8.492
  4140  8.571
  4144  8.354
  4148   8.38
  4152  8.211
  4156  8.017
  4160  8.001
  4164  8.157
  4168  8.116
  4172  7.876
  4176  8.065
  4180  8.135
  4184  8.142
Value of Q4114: -4.89 angstrom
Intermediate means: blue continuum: 8.92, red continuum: 8.13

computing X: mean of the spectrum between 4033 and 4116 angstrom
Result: 9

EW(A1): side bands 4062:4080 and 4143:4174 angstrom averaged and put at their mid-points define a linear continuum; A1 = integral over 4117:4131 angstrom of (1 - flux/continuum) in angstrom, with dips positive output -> -1.3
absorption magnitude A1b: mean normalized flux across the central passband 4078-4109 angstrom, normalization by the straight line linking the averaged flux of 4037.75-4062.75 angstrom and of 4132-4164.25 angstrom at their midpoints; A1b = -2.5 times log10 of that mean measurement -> -0.16 mag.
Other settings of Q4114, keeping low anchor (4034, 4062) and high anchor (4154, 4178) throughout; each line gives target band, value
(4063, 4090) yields -1.9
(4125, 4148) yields -1.6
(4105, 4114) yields -2.0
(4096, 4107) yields -2.6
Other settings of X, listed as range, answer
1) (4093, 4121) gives 9.88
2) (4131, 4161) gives 8.39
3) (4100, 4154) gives 9.14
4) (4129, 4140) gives 8.81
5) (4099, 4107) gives 10.2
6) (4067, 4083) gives 8.82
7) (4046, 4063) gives 8.33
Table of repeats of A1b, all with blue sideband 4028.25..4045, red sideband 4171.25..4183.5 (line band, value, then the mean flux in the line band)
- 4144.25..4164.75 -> -0.01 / 8.17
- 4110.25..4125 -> -0.15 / 9.42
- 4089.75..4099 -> -0.18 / 9.78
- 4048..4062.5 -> 0.00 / 8.34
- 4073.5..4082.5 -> -0.07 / 8.85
